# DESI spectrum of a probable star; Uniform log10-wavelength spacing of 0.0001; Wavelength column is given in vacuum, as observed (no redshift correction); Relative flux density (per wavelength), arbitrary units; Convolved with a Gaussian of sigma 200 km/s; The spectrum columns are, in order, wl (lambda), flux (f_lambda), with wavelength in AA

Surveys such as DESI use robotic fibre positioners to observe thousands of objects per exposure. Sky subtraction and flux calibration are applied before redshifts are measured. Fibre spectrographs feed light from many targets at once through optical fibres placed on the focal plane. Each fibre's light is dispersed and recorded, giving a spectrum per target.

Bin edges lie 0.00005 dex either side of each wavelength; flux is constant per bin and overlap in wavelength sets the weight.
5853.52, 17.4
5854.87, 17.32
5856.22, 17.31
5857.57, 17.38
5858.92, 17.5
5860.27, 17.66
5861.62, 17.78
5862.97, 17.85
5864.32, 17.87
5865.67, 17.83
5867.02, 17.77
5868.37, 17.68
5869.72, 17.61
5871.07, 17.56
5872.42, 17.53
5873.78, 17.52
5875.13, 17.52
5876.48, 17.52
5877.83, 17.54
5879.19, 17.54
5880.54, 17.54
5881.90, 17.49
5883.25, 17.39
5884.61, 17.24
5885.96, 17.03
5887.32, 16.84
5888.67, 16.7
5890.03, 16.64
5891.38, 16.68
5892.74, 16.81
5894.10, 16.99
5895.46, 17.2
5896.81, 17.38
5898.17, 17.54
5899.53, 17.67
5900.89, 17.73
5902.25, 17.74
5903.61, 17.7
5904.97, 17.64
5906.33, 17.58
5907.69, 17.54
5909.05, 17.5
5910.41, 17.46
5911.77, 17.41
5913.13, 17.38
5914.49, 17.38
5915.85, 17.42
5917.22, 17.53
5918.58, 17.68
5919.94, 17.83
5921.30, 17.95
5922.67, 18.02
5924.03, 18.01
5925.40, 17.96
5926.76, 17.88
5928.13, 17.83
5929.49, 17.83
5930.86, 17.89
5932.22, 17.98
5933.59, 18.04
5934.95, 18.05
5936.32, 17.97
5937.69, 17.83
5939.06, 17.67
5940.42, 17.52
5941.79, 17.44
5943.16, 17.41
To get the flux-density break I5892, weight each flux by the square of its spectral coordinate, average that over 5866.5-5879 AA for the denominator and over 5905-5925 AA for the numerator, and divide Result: 1.0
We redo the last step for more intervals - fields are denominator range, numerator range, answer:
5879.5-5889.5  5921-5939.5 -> 1.06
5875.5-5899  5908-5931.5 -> 1.04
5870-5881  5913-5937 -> 1.03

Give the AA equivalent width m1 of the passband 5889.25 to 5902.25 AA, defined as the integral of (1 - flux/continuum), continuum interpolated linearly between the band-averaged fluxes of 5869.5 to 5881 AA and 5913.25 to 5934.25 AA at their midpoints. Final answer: 0.33 AA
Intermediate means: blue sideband 17.5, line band 17.2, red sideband 17.8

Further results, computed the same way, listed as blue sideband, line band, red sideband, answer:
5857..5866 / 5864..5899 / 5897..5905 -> 0.6 AA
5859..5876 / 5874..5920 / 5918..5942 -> 1.0 AA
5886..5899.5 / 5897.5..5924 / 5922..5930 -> -0.2 AA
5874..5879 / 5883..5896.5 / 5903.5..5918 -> 0.4 AA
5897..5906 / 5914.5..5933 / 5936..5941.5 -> -0.1 AA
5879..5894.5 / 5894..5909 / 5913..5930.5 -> -0.2 AA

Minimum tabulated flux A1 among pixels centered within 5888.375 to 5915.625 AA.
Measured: 16.64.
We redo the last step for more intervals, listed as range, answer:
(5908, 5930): 17.38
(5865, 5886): 17.03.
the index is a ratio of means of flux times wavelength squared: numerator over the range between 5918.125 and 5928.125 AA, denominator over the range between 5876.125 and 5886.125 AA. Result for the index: 1.0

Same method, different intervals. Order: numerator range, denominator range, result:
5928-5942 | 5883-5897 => 1.07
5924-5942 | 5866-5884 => 1.04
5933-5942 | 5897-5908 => 1.02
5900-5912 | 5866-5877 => 1.01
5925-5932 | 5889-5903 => 1.05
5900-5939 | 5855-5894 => 1.04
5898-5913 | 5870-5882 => 1.01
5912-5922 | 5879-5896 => 1.04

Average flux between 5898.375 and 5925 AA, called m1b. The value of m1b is 17.6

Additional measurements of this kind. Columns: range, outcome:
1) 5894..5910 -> 17.5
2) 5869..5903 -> 17.3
